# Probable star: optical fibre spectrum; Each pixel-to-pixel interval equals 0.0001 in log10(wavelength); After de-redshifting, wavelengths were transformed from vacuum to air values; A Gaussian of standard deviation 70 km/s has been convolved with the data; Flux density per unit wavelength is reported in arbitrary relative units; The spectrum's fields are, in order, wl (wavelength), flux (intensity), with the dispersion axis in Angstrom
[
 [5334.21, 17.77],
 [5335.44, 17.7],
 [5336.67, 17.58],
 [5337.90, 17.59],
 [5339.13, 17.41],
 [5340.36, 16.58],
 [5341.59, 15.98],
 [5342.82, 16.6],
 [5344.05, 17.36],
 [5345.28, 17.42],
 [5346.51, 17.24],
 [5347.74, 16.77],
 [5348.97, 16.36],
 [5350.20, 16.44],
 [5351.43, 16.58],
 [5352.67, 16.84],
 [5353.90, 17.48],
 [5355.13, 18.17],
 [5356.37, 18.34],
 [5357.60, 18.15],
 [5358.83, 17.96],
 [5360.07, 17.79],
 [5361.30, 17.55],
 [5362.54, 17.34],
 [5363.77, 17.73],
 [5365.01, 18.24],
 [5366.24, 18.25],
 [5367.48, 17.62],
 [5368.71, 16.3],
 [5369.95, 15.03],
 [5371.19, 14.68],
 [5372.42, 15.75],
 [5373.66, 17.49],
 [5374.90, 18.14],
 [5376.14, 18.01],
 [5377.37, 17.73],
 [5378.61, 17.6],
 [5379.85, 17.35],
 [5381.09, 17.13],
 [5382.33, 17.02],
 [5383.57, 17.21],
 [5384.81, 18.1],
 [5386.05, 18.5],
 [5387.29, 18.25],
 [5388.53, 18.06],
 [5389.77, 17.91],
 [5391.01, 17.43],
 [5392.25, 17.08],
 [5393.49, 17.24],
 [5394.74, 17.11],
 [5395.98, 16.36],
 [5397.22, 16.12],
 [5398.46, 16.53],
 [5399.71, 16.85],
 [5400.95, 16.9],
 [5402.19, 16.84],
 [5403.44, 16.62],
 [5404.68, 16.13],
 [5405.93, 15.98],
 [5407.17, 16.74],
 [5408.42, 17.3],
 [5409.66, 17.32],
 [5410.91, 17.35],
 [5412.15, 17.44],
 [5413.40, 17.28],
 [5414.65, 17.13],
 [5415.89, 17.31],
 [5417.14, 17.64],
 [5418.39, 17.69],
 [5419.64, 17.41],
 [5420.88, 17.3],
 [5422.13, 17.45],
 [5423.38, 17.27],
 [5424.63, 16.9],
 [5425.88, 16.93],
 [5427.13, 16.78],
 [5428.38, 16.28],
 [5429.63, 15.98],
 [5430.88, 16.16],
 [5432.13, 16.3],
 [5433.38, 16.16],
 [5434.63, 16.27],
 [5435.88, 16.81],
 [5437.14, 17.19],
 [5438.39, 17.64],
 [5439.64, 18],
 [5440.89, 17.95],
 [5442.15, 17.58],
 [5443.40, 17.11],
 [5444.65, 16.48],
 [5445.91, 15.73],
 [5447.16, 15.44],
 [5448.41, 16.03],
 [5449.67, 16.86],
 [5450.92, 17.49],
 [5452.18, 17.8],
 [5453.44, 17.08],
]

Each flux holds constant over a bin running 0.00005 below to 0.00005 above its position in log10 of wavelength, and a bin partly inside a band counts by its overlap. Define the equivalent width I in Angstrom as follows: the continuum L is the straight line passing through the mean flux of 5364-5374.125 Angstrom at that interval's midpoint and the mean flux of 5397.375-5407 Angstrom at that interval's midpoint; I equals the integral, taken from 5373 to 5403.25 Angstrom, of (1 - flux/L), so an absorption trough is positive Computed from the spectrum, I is -1.4 Angstrom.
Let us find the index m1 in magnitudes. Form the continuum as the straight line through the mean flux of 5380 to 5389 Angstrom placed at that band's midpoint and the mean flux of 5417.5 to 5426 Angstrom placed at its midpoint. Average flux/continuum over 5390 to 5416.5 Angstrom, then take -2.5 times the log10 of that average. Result 0.037 mag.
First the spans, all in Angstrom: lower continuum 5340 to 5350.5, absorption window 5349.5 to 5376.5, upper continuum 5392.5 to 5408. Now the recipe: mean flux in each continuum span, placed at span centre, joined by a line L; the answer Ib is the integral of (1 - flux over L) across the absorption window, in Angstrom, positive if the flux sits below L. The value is -0.9 Angstrom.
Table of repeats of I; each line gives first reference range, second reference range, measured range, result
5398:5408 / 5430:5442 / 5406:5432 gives -0.5 Angstrom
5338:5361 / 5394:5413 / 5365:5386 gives -0.2 Angstrom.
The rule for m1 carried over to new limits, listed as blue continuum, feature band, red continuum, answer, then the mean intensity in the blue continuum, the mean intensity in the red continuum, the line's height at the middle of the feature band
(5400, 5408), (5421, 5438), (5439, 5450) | 0.002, 16.6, 16.8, 16.7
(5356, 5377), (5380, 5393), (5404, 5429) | -0.027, 17.3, 17.1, 17.2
